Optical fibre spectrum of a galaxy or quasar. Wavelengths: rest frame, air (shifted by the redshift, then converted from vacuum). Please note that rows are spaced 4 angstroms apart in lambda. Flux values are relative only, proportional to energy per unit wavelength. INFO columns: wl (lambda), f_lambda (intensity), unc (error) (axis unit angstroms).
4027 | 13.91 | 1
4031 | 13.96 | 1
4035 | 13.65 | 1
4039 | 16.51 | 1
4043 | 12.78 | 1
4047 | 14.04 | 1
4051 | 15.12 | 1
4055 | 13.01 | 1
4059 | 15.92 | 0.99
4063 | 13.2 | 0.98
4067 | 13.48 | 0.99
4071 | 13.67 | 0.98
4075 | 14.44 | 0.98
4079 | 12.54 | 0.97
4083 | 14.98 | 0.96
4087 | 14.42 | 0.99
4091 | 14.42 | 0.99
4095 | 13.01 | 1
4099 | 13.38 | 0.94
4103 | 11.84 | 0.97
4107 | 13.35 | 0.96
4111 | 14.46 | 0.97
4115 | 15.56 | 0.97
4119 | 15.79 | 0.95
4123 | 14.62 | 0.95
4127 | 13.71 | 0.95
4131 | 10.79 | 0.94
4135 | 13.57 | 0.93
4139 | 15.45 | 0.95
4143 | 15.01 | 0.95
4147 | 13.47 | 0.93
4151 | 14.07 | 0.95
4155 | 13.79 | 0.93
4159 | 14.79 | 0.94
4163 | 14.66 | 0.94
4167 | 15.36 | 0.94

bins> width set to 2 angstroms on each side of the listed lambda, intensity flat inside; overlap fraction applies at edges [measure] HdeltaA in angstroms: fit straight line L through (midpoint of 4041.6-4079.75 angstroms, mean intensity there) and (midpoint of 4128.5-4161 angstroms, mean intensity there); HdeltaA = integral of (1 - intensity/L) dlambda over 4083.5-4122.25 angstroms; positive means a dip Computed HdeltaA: -0.6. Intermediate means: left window 13.9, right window 13.9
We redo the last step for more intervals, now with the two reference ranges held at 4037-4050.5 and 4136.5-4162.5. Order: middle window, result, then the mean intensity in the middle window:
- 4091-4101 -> 0.7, 13.4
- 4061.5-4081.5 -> 1.4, 13.5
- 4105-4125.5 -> -0.4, 14.7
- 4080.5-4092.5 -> 0.0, 14.5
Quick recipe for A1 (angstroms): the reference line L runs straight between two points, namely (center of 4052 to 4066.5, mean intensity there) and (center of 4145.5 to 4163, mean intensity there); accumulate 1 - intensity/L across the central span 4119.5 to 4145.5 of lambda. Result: 0.26 angstroms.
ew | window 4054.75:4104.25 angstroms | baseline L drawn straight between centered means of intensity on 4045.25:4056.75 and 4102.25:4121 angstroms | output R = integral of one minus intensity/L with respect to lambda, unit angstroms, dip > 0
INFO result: 1.5 angstroms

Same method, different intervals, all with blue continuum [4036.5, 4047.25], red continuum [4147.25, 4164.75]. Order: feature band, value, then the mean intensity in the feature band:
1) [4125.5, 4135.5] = 1.2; 12.5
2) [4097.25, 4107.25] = 1.1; 12.8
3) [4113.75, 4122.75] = -0.7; 15.5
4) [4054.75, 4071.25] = 0.5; 14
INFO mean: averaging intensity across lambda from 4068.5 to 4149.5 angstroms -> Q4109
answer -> 13.9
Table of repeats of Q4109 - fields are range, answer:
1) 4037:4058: 14.4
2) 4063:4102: 13.7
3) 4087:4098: 13.8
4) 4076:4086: 13.9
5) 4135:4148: 14.6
